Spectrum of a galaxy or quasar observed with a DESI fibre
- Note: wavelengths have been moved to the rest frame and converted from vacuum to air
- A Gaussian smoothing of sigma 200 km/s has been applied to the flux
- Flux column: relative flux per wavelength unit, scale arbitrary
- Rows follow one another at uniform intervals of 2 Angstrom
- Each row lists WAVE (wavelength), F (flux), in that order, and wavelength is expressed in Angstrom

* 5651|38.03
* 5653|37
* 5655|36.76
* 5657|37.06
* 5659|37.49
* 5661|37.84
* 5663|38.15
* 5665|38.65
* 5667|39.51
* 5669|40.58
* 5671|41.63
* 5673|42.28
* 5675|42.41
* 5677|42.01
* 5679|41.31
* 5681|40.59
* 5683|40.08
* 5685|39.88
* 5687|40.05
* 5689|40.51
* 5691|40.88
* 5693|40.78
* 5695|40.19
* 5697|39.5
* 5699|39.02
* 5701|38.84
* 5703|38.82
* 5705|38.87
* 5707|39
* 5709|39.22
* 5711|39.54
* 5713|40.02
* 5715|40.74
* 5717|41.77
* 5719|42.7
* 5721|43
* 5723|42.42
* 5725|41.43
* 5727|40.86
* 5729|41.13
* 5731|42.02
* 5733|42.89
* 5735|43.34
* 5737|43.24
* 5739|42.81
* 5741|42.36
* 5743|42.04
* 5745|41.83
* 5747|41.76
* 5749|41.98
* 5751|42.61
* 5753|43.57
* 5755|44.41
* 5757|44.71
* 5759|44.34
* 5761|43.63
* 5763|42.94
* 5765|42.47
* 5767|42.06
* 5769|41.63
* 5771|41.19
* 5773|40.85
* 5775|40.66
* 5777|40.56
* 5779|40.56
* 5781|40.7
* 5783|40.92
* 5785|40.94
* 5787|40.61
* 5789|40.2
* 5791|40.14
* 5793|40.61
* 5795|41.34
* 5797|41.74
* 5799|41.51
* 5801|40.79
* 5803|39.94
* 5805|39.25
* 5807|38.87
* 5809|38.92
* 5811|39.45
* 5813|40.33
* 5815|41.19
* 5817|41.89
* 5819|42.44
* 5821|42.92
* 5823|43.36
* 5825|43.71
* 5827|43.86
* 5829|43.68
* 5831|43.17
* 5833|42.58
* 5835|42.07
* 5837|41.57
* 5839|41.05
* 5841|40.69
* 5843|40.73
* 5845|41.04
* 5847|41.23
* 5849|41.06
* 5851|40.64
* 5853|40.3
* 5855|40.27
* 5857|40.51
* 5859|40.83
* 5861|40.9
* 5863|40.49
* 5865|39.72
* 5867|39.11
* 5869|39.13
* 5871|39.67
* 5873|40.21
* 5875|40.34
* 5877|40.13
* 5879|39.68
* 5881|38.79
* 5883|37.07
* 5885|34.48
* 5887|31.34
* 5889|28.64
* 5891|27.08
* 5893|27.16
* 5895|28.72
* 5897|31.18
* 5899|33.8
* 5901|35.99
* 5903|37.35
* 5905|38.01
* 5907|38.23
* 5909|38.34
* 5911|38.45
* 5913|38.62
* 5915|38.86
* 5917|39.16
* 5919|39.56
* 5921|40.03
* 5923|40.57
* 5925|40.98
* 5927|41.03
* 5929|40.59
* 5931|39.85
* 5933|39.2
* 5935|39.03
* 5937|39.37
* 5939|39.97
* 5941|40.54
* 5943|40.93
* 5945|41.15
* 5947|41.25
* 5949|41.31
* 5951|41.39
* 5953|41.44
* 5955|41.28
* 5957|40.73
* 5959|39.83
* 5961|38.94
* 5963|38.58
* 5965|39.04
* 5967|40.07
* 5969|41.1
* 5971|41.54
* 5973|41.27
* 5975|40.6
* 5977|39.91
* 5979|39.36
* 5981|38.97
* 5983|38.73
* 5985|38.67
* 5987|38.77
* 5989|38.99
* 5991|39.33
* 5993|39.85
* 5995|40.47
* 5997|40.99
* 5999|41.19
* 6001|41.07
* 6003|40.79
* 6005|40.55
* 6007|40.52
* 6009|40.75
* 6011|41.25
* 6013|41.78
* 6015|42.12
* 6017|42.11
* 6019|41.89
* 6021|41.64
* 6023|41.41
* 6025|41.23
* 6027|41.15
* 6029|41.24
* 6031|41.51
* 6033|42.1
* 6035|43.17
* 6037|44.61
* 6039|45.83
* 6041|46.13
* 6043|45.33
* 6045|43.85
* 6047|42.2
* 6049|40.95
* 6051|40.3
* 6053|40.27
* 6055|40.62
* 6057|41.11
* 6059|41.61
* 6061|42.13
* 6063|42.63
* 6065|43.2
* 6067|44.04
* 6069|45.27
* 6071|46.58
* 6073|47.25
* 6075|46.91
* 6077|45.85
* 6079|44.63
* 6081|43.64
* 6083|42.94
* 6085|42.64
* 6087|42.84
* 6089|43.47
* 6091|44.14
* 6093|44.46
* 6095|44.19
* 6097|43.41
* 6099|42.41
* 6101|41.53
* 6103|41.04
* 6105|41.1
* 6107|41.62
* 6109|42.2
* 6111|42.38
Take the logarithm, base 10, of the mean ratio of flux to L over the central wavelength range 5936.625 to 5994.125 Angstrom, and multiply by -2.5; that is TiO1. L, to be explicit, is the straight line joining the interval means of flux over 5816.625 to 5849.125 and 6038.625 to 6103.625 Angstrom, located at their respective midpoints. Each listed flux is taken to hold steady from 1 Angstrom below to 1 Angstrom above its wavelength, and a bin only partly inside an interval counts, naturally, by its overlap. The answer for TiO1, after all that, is 0.073 mag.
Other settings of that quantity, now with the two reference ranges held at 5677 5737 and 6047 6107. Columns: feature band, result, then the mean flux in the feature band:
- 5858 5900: 0.16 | 36.1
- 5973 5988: 0.08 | 39.4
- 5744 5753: -0.03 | 42.2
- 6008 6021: 0.03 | 41.6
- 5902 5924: 0.09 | 38.8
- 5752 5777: -0.04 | 42.6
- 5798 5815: 0.04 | 40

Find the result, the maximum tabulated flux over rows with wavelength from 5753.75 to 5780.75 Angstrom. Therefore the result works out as 44.71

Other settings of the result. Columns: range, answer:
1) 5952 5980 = 41.54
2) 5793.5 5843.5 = 43.86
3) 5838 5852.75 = 41.23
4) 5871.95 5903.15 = 40.34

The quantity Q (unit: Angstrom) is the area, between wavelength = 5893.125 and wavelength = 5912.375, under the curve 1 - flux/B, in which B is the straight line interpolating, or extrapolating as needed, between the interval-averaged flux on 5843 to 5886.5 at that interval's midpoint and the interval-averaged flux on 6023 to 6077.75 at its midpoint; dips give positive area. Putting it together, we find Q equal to 2.5 Angstrom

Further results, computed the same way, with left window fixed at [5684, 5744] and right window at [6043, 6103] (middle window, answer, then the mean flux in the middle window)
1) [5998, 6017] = 0.7 Angstrom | 41.2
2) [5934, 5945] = 0.6 Angstrom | 40.1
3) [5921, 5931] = 0.4 Angstrom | 40.6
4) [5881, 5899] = 4.6 Angstrom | 31.3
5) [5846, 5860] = 0.4 Angstrom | 40.7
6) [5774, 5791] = 0.3 Angstrom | 40.6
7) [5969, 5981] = 0.6 Angstrom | 40.5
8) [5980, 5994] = 1.2 Angstrom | 39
